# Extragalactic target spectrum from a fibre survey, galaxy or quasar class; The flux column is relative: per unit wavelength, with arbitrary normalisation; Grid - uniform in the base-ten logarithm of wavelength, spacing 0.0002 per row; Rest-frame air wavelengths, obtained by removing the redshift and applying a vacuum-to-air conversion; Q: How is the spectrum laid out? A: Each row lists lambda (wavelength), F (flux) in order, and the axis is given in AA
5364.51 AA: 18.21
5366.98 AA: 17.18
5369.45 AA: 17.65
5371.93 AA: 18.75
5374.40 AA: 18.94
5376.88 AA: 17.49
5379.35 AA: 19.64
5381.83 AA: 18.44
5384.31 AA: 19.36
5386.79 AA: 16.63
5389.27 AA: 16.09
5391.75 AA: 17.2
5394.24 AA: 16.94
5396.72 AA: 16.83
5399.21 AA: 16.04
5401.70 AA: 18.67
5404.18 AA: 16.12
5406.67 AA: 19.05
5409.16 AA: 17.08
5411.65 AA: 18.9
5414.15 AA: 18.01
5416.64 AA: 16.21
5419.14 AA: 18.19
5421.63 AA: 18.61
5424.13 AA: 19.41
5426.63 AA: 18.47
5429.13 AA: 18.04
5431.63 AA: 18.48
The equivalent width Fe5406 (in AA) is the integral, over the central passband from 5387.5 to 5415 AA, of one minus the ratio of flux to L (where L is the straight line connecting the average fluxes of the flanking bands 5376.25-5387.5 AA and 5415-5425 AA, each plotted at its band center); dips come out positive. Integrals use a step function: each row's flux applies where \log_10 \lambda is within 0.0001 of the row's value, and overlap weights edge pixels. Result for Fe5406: 1.4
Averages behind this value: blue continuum 18.4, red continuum 18.1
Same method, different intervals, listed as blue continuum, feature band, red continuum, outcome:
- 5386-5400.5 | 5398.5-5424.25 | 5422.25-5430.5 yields -0.1 AA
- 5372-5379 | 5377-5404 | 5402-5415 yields 1.0 AA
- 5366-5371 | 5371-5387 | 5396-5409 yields -1.0 AA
